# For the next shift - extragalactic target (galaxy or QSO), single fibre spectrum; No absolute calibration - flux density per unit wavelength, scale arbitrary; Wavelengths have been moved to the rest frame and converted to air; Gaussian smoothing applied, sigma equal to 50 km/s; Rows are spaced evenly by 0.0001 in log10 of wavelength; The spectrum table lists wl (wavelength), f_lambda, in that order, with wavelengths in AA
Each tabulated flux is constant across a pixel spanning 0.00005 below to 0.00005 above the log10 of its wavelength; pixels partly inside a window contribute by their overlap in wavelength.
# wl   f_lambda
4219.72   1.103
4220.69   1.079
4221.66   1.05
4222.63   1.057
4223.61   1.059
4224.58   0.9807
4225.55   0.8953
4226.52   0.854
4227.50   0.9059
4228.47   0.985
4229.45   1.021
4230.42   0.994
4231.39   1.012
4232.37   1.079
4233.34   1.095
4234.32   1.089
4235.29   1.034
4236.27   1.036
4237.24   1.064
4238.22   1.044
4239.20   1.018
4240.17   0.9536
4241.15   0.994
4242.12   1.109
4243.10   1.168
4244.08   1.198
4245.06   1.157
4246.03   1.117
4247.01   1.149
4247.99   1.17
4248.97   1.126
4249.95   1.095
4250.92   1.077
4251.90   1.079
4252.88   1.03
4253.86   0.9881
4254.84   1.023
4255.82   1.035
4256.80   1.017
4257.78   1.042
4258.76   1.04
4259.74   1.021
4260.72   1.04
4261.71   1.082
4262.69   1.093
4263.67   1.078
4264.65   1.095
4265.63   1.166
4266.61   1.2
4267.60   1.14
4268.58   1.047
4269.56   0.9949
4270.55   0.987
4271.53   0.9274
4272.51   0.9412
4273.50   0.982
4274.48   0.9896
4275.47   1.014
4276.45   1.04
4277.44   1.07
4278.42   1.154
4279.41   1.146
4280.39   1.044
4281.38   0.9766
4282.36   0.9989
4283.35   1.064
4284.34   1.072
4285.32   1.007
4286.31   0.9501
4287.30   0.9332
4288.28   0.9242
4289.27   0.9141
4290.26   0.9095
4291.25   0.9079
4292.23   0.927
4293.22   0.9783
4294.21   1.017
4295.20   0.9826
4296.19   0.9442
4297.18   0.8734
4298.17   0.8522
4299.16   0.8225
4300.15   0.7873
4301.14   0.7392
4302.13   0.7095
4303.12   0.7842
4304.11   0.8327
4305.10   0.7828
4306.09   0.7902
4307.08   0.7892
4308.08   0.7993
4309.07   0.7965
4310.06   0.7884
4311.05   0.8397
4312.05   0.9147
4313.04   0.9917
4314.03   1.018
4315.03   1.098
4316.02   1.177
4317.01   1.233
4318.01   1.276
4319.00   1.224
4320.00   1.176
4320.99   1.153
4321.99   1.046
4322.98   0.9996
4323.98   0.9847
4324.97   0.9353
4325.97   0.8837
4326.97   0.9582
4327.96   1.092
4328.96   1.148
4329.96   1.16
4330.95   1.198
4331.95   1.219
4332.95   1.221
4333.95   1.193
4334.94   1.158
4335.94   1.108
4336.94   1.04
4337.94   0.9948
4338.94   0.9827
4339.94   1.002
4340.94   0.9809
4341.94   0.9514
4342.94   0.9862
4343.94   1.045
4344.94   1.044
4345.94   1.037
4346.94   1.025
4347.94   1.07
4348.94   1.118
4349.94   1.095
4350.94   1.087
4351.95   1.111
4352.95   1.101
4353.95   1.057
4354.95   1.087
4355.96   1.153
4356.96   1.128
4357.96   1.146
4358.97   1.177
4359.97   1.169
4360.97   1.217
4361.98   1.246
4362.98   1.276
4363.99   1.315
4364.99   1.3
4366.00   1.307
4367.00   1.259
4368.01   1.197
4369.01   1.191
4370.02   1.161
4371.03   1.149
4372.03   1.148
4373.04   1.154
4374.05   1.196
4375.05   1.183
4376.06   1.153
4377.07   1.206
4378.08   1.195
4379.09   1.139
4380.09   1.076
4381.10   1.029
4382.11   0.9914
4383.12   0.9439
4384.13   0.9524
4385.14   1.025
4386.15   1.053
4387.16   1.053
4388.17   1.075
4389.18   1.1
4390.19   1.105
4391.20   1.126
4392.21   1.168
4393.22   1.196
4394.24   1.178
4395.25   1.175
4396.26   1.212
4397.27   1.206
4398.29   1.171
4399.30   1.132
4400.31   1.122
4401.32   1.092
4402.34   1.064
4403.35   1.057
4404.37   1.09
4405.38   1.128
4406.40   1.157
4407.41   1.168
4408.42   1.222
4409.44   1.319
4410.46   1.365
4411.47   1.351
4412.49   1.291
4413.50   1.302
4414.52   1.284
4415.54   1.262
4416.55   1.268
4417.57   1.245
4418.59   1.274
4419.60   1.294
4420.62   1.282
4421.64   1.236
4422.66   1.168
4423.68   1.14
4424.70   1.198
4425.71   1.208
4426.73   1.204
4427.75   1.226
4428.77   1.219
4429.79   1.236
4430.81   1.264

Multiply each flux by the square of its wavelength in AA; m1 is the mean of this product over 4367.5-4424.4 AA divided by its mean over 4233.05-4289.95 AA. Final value 1.18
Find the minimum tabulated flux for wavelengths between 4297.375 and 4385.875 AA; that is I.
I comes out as 0.7095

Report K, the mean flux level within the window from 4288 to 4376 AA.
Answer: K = 1.05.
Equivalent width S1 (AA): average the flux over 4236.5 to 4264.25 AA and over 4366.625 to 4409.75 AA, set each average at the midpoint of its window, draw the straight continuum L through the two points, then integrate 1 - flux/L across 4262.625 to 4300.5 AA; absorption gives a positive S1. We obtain 3.02 AA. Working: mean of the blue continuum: 1.07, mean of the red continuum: 1.13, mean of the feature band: 0.998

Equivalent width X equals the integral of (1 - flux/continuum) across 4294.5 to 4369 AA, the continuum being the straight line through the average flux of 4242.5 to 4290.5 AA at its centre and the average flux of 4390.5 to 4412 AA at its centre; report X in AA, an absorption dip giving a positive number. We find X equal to 4.6 AA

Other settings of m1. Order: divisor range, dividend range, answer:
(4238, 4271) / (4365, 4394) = 1.11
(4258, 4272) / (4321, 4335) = 1.05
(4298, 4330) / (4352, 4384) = 1.24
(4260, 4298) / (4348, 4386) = 1.18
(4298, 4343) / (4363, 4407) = 1.18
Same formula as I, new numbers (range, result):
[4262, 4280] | 0.9274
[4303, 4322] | 0.7828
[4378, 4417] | 0.9439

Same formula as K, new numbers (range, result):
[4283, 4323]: 0.946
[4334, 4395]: 1.12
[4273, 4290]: 1.01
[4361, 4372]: 1.24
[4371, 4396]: 1.11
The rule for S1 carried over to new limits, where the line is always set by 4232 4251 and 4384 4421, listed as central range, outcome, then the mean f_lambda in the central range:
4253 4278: 1.37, 1.04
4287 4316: 6.22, 0.882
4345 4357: 0.68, 1.09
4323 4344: 1.52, 1.06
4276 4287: 0.65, 1.05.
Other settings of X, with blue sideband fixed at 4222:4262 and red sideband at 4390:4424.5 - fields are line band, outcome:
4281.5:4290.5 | 0.92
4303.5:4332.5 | 2.82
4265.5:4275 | 0.36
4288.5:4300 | 1.88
